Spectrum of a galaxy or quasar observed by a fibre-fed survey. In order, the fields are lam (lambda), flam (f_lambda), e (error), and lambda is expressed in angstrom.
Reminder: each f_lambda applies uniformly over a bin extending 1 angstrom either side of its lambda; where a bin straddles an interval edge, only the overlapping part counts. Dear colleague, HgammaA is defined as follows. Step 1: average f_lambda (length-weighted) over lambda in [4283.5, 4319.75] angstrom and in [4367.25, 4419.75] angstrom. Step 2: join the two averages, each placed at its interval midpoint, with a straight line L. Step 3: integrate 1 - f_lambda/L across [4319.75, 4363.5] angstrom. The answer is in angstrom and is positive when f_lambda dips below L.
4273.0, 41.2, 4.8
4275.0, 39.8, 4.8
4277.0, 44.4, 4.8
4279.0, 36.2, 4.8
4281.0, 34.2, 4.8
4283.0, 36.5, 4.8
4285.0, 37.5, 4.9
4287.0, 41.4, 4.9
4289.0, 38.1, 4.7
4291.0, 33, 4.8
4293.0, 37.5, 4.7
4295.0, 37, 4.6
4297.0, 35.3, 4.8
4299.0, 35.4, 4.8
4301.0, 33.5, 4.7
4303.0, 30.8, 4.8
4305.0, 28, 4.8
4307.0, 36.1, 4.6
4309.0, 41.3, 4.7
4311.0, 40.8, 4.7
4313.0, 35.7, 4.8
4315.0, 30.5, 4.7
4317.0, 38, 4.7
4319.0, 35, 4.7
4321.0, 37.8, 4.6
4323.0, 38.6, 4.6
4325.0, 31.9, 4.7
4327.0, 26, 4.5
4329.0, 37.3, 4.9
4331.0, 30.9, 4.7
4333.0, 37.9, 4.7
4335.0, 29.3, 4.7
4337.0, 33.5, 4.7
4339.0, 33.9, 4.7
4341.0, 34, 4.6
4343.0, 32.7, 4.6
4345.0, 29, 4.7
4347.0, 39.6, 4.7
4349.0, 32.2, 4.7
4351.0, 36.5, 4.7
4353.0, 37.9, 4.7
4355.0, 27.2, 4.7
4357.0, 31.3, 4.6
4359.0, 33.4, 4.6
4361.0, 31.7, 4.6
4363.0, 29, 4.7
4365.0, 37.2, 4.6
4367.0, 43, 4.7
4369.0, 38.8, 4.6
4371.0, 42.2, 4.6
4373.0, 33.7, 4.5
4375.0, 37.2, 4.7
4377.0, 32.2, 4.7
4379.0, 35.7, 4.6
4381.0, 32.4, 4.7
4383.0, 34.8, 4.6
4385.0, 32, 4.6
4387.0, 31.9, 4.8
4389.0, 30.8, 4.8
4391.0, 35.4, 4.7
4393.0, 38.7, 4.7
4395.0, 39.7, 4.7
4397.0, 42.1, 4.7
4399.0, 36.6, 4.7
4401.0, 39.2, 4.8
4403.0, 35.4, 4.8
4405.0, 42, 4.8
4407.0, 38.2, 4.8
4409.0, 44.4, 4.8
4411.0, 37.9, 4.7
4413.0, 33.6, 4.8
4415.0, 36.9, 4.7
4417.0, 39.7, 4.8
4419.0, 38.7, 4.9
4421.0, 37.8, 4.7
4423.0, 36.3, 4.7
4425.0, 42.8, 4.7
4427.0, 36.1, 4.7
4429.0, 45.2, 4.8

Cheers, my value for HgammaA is 3.7 angstrom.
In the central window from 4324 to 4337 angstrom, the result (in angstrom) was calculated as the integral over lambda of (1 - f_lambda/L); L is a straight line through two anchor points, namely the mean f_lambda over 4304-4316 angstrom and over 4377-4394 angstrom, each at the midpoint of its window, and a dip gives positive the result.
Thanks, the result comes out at 0.99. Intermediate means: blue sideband 35.4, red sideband 33.9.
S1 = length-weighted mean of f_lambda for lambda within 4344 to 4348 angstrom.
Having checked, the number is 34.3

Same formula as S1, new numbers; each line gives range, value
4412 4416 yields 35.2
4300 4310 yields 33.9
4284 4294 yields 37.5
